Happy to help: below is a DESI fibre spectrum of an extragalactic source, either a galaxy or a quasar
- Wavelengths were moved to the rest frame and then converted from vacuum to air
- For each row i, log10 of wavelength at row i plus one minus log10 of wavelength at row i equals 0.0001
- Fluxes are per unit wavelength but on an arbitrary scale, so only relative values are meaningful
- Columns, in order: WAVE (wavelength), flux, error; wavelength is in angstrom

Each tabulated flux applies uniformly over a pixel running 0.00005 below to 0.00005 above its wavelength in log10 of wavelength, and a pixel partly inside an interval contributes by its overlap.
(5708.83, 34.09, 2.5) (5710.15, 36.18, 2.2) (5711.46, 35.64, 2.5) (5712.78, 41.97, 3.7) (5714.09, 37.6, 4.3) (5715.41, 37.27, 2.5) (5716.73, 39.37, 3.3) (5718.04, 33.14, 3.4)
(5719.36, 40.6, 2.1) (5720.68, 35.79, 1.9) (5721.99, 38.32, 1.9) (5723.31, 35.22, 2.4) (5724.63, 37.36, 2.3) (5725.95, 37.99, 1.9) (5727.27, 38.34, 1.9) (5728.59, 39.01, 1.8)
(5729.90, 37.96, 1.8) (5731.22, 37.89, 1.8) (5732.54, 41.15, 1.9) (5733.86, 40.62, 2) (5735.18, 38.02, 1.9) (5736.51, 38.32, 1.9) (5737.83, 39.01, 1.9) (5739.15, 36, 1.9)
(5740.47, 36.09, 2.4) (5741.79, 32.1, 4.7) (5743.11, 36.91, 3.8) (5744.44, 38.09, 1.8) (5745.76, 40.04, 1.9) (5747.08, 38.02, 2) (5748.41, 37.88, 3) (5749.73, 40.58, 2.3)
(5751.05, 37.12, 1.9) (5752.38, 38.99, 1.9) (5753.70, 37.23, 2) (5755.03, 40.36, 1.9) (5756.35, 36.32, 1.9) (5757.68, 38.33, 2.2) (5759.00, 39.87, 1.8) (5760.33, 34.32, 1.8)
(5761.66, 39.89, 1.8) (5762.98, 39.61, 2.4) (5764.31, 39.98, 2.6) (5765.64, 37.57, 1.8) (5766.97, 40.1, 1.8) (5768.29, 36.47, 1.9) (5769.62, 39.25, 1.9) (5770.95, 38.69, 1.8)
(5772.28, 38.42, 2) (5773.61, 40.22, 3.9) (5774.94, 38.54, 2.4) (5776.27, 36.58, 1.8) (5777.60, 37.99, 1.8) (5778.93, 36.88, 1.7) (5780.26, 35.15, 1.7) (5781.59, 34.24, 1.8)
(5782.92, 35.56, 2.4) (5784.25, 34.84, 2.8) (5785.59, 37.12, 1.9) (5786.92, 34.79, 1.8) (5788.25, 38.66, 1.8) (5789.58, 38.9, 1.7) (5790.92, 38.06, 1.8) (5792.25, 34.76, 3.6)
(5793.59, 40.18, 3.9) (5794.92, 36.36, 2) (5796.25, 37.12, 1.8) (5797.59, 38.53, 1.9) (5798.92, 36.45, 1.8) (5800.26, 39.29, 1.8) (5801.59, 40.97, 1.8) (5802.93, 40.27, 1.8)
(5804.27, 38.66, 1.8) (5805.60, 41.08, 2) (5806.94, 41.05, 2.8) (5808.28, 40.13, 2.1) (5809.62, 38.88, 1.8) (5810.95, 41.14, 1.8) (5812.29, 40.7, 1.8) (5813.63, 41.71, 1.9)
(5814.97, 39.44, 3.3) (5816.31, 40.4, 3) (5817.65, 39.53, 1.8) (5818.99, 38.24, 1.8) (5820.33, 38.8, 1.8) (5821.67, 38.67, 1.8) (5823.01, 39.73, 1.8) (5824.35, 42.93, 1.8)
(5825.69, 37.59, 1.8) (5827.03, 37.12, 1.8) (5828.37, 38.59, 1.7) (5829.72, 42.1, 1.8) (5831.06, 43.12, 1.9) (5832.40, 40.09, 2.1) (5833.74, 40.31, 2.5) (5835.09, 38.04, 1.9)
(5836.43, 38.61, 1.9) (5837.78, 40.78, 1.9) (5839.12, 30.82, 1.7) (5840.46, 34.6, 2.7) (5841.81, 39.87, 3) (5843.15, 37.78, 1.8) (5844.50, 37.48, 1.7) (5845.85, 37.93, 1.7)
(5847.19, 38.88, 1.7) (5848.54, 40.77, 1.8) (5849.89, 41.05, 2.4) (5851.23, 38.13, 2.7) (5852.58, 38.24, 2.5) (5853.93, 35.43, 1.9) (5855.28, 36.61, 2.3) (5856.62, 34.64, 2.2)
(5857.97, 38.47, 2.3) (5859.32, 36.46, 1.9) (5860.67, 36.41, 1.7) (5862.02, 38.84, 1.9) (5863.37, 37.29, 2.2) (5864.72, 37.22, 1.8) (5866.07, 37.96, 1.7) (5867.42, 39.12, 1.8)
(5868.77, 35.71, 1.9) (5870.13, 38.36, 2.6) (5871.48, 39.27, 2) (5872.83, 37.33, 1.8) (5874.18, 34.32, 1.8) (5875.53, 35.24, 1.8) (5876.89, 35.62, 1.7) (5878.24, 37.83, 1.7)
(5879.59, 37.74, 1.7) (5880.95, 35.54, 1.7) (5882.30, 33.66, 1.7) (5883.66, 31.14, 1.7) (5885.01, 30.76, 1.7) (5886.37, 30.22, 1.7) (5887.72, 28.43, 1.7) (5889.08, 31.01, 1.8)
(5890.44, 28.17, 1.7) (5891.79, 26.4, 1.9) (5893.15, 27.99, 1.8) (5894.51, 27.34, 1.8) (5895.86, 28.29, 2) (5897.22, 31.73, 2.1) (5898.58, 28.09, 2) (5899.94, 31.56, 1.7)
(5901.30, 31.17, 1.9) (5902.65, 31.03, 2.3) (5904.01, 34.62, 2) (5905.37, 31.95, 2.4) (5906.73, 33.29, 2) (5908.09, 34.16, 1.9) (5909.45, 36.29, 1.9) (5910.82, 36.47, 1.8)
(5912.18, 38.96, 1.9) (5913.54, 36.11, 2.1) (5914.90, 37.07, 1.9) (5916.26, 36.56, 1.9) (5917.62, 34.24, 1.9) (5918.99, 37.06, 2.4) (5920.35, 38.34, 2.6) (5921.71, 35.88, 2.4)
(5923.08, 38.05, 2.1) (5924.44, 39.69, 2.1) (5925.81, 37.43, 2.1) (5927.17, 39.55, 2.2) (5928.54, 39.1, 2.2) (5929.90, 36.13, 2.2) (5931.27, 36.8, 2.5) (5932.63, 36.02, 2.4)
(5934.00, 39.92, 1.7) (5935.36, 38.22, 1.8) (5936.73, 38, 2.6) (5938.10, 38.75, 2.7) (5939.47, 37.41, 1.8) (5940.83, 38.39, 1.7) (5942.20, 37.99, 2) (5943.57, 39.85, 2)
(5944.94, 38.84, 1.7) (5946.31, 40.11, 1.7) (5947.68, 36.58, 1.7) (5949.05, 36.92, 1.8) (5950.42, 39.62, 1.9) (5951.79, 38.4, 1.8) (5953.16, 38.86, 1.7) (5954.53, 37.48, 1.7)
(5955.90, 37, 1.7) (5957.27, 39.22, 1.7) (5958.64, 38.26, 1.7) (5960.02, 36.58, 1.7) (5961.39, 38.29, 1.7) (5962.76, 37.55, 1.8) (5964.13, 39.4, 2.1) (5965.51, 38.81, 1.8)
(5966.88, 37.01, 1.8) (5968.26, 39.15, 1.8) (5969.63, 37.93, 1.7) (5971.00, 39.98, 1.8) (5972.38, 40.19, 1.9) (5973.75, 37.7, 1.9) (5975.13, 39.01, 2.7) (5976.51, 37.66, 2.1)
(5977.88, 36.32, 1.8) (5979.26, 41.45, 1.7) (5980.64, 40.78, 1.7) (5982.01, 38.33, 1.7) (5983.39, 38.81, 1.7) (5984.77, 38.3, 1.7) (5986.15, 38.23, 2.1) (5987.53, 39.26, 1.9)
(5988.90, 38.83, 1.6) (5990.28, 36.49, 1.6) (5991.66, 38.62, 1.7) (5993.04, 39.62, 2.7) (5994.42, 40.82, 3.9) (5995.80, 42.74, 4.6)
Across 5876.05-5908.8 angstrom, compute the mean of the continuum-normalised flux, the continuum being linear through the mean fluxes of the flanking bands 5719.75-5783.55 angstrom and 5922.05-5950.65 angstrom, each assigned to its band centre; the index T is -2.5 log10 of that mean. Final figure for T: 0.204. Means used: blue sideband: 37.9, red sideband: 38.2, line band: 31.6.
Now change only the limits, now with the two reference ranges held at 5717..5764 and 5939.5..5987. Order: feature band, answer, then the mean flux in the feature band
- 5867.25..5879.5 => 0.04 mag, 36.9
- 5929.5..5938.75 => 0.02 mag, 37.7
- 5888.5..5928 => 0.14 mag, 33.8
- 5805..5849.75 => -0.03 mag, 39.3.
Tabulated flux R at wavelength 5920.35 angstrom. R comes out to 38.34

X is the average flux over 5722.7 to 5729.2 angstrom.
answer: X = 37.6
